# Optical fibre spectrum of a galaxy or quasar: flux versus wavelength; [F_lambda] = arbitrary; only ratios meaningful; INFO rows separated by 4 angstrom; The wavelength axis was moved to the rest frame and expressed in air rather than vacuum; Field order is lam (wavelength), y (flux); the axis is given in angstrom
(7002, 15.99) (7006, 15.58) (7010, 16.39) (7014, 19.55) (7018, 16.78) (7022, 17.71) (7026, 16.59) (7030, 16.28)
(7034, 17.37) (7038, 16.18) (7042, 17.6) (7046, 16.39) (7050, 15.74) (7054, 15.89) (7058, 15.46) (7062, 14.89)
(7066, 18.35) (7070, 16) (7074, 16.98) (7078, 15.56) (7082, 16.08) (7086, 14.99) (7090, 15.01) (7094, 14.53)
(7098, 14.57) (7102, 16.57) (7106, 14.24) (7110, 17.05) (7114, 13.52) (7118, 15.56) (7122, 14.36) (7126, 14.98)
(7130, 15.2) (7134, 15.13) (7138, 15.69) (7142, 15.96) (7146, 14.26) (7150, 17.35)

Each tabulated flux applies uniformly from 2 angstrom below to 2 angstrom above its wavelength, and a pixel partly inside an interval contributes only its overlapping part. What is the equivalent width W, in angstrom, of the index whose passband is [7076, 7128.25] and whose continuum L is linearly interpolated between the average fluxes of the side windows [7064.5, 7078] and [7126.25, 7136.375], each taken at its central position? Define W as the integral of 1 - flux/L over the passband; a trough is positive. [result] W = 2.6 angstrom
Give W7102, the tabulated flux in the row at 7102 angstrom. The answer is 16.57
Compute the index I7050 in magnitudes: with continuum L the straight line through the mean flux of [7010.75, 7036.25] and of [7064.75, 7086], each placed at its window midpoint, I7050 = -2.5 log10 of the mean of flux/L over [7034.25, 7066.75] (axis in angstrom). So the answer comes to 0.04 mag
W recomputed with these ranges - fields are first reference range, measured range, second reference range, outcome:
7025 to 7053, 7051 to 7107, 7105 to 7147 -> 0.81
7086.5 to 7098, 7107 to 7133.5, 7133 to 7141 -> 0.26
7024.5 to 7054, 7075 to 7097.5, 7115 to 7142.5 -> 0.79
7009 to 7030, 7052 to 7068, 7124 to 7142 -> 0.46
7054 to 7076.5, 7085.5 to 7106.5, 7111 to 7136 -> 0.68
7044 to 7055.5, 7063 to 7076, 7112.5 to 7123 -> -1.13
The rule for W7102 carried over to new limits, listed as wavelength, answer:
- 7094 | 14.53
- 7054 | 15.89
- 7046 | 16.39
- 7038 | 16.18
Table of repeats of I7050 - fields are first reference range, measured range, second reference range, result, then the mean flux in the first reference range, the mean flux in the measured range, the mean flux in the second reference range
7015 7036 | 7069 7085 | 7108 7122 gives -0.01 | 17.1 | 16.1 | 15.2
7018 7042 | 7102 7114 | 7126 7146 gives 0.02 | 16.9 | 15.4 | 15.3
